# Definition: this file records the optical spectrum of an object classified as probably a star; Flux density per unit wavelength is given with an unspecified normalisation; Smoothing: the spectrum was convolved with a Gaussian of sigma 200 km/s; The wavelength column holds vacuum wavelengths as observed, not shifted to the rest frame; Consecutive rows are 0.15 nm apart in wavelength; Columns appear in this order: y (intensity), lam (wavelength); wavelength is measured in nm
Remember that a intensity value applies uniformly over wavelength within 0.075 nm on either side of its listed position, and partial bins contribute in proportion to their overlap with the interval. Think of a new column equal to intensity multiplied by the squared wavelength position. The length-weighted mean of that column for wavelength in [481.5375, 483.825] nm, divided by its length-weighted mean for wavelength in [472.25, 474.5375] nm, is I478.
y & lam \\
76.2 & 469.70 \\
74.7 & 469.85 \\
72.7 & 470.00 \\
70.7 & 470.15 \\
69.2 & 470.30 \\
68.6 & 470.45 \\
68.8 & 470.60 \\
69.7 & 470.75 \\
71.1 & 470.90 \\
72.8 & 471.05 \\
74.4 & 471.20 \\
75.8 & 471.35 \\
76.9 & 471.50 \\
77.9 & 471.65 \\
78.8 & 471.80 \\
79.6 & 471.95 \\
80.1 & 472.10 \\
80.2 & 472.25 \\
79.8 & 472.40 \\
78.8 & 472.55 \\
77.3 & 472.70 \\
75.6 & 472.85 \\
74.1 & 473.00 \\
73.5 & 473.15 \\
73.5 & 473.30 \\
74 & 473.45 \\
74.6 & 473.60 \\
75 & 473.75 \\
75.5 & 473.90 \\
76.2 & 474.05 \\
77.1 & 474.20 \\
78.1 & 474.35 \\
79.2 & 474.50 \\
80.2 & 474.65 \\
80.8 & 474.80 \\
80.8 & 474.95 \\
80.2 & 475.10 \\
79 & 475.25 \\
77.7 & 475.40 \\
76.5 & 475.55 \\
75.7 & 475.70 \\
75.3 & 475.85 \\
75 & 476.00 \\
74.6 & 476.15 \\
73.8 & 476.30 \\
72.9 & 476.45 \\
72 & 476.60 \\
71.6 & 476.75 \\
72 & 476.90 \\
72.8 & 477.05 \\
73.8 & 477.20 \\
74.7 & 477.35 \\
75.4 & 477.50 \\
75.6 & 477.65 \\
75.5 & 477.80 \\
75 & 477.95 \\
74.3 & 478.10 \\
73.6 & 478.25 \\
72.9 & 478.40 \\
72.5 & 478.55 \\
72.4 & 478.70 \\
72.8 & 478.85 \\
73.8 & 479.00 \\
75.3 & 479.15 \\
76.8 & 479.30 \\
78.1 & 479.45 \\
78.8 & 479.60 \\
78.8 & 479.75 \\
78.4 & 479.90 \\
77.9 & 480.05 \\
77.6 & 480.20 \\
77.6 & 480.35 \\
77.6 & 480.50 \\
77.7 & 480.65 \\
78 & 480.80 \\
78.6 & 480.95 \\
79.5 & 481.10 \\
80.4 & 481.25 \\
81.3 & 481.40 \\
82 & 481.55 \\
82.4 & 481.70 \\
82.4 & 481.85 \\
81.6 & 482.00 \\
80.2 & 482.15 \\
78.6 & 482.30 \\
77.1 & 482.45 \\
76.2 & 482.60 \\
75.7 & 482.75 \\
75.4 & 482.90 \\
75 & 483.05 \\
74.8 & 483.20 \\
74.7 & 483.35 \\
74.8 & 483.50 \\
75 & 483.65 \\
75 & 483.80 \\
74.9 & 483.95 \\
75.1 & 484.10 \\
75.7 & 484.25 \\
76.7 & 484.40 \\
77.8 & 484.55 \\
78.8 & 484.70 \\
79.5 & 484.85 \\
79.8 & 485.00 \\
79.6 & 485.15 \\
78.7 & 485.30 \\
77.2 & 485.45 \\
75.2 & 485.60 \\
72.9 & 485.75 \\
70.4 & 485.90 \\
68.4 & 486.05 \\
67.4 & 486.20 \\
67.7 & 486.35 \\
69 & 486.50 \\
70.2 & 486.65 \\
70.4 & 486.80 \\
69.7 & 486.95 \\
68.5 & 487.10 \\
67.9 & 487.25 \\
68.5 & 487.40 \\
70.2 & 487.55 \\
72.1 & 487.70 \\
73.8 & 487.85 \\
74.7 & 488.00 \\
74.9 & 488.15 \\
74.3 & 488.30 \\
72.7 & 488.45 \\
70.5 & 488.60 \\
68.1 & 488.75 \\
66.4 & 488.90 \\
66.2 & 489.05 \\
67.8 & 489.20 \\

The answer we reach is 1.06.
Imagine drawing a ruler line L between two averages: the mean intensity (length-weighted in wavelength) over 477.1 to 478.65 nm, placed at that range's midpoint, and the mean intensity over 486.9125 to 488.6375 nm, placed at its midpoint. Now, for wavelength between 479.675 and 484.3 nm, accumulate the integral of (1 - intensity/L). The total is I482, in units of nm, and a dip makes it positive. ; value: -0.29 nm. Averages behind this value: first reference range 74.3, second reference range 71.5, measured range 77.8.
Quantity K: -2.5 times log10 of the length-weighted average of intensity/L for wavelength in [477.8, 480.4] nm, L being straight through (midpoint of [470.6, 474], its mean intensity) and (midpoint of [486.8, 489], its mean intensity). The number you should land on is -0.03 mag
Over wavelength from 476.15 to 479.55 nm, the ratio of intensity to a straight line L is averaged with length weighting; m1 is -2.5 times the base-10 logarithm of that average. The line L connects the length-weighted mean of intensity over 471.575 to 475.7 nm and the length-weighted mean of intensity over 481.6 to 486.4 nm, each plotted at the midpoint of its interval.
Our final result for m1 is 0.04 mag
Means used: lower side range 77.5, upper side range 76.2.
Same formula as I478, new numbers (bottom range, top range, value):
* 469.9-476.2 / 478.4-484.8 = 1.05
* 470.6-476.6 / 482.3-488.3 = 1.02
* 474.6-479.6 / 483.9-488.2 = 1.01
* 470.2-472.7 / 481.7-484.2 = 1.07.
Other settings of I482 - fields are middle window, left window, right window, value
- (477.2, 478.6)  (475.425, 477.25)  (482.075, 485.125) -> 0.002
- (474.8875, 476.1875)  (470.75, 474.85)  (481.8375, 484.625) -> -0.012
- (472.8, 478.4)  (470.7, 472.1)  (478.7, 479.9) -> 0.030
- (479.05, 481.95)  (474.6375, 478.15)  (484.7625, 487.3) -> -0.180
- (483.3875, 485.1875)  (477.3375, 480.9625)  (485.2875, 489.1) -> -0.101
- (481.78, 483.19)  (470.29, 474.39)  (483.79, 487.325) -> -0.074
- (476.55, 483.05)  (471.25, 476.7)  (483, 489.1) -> -0.144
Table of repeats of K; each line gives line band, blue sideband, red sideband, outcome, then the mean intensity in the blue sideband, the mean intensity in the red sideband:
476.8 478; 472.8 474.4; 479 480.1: 0.034 mag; 75.1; 77.5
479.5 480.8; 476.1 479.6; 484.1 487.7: -0.061 mag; 74.1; 73.1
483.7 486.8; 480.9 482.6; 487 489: 0.009 mag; 80.2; 70.9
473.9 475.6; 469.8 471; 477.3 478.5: -0.081 mag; 70.6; 74.6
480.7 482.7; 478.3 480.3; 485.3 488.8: -0.076 mag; 75.8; 71.3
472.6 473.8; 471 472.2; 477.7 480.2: 0.029 mag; 77.2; 75.5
